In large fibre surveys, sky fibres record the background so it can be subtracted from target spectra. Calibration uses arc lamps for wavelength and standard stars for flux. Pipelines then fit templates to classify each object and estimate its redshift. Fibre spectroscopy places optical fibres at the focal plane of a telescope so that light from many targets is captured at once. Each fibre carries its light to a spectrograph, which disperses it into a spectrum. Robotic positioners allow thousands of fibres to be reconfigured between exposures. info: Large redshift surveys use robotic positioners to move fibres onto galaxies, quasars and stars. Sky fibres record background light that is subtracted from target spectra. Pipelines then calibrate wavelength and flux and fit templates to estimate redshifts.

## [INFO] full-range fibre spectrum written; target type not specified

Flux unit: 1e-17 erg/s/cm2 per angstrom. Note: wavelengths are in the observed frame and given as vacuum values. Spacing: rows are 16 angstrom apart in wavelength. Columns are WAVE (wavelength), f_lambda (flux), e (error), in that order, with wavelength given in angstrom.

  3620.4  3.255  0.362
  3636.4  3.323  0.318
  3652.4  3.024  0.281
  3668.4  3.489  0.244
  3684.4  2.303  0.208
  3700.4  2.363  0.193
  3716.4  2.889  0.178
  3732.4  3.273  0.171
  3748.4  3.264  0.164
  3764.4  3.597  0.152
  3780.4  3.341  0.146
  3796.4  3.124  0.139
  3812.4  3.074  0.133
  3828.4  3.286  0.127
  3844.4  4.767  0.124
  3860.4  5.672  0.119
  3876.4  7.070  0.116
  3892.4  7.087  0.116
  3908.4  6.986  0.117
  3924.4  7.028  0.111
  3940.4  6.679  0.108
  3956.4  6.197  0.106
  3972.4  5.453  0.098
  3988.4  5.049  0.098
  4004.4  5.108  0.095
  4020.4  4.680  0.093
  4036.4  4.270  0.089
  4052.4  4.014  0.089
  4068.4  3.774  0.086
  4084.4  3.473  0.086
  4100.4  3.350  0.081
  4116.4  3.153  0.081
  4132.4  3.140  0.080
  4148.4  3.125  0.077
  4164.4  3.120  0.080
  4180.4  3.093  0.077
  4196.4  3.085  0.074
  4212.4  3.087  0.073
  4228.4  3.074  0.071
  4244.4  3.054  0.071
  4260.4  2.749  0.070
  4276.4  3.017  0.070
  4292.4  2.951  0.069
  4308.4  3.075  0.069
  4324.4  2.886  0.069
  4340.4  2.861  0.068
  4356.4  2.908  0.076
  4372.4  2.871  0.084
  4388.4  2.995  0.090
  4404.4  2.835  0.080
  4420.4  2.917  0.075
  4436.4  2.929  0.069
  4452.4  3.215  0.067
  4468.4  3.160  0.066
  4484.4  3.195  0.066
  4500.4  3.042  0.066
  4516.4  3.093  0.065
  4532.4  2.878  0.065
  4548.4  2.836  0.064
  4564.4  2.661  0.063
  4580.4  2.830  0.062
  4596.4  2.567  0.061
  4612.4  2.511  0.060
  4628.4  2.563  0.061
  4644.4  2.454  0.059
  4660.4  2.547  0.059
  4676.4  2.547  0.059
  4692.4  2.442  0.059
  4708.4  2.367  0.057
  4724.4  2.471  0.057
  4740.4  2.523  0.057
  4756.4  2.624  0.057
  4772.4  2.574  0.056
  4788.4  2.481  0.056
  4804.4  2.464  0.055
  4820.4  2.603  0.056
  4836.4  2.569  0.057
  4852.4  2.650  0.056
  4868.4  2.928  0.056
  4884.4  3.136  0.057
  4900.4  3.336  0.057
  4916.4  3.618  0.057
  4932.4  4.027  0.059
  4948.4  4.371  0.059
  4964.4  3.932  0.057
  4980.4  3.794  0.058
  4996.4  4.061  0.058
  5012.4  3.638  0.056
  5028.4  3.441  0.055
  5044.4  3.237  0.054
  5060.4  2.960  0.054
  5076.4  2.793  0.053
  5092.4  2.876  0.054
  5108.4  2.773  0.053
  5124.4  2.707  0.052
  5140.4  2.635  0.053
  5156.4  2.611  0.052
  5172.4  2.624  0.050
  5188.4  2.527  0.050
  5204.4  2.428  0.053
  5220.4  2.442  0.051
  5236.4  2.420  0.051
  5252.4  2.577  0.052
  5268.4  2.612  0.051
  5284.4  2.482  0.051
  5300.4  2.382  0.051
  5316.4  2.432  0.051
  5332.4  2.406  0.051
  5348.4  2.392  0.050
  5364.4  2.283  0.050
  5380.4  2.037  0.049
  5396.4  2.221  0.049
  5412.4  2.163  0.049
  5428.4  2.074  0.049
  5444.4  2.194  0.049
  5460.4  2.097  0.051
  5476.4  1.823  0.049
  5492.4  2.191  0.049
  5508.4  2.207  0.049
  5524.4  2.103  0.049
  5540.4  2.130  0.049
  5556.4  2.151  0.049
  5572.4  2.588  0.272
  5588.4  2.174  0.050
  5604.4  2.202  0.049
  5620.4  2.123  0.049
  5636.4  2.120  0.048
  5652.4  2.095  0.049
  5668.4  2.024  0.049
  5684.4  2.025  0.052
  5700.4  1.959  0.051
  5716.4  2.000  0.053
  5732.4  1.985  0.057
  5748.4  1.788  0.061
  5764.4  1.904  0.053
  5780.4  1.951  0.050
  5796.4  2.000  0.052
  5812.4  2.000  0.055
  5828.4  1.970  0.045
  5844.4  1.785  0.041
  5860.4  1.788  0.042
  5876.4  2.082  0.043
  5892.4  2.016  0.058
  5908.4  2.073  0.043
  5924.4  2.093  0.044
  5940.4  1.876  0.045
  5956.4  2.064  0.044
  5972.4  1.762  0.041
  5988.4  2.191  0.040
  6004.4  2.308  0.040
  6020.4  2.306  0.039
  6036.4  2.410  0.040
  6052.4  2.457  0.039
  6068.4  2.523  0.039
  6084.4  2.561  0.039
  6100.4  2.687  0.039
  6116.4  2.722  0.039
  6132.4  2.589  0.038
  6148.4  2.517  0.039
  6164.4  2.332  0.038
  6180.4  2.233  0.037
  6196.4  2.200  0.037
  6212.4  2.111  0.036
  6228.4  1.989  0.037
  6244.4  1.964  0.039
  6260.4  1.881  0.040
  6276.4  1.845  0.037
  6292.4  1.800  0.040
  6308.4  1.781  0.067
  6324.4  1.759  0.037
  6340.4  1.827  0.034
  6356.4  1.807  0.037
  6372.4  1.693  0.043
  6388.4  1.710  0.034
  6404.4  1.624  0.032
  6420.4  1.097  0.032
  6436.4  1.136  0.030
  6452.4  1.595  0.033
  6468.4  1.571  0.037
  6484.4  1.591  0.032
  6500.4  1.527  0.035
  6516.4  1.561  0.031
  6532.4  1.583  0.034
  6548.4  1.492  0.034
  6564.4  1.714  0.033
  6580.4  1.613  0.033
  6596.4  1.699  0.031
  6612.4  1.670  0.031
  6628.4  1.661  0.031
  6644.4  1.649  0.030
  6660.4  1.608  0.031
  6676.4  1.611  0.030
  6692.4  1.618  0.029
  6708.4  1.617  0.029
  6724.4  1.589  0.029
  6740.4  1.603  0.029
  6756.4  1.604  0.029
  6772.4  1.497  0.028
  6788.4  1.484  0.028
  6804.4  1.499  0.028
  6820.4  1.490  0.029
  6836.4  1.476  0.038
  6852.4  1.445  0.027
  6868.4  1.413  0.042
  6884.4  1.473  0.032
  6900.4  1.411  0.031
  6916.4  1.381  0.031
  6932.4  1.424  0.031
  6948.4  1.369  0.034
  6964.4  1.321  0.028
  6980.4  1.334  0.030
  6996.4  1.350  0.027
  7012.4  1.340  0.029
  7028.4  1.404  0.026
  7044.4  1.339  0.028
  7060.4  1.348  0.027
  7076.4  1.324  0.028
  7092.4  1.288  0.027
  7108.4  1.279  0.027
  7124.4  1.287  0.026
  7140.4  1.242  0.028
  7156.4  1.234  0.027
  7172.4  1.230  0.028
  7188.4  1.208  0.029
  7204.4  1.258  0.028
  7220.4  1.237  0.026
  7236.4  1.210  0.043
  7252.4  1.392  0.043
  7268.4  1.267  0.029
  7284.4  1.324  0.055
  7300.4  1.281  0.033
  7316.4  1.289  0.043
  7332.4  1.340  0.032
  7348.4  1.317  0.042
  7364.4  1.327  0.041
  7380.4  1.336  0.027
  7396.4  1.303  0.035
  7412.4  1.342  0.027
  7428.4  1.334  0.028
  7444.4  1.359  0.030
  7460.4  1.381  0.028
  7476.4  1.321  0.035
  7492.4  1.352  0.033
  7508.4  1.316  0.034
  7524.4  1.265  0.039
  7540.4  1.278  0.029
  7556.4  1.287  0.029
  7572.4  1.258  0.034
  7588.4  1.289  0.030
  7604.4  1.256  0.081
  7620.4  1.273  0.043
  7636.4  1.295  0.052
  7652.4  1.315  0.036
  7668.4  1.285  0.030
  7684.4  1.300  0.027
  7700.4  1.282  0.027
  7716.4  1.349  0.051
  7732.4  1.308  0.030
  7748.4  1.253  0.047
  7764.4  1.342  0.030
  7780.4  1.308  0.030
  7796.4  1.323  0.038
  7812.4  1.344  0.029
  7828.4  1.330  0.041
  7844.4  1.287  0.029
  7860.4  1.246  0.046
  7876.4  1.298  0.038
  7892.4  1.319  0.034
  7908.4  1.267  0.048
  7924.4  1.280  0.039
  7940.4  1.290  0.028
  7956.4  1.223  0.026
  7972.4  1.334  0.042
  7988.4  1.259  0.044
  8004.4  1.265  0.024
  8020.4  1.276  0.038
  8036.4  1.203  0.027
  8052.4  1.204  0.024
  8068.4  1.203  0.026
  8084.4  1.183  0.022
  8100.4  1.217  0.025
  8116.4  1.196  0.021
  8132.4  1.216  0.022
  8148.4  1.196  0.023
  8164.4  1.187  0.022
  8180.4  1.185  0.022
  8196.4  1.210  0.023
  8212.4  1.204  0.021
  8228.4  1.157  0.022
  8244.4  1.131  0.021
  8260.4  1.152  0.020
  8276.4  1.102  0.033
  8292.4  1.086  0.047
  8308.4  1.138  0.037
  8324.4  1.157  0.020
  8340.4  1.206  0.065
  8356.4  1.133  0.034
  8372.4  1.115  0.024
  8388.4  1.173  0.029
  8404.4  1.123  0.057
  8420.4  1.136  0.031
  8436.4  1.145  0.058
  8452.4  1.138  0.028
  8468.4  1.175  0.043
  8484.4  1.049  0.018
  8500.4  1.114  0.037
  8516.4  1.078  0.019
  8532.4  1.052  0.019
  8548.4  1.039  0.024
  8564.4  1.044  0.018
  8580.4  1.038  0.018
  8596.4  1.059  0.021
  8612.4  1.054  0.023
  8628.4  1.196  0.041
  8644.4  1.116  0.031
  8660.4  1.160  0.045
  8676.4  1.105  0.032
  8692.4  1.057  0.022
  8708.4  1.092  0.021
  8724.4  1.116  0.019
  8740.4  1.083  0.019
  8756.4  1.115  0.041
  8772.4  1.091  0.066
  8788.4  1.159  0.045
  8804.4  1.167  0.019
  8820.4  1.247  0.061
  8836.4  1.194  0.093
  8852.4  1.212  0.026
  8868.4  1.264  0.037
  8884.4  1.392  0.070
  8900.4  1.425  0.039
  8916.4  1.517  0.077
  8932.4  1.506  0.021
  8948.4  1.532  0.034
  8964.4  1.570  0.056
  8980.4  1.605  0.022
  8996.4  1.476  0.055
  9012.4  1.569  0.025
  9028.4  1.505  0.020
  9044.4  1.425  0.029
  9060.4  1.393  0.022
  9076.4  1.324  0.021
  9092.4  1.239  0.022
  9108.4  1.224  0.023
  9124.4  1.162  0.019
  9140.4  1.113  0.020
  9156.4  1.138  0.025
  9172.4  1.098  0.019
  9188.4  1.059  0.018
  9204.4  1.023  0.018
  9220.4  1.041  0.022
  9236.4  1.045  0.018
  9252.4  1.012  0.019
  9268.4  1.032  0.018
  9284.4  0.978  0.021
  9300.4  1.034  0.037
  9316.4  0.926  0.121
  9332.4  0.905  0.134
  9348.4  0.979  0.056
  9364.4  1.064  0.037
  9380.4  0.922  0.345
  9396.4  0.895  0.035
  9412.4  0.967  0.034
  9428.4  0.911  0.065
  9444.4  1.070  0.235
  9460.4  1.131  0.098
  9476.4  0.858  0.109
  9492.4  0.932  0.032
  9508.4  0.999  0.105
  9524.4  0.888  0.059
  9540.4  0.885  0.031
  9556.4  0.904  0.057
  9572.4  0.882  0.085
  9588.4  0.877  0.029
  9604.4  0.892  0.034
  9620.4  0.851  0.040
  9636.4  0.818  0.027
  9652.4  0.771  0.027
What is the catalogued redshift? 2.203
